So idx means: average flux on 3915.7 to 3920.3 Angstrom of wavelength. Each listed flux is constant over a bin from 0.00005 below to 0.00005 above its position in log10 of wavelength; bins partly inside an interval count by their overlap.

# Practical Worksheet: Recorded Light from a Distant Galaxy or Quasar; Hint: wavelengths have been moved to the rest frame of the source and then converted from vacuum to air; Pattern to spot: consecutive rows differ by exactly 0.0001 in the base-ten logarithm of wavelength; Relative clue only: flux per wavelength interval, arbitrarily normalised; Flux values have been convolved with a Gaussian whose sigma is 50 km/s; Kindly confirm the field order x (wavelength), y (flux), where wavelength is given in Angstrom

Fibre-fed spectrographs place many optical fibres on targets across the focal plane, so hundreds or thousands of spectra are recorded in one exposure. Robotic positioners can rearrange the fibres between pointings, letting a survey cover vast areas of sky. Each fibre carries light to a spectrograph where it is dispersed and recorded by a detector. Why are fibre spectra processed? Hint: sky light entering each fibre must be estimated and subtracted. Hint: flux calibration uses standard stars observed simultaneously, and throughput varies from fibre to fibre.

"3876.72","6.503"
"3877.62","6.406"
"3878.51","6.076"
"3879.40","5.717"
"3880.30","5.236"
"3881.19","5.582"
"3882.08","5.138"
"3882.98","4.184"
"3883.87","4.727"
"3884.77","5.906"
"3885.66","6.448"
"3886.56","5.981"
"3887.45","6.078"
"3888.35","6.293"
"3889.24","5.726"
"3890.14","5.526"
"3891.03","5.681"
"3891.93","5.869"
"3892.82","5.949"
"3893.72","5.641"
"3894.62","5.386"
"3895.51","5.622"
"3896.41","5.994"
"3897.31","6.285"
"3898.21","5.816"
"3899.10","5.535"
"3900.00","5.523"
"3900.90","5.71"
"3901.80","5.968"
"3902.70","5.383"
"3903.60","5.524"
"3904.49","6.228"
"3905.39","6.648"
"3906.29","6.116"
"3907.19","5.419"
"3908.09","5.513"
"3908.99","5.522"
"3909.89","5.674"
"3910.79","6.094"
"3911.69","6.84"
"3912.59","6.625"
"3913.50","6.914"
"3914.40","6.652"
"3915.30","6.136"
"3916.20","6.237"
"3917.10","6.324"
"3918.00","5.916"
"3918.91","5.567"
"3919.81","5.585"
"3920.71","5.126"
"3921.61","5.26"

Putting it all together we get 5.92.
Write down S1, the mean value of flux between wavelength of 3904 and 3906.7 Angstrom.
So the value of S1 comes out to 6.34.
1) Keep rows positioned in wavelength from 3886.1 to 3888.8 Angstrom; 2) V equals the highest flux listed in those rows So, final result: 6.293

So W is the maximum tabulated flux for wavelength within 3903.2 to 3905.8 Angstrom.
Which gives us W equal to 6.648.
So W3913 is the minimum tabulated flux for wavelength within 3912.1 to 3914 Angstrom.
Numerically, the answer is 6.625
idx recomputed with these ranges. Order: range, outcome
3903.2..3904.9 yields 5.91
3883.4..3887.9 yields 5.82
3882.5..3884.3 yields 4.46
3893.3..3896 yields 5.56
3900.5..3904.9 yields 5.76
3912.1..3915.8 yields 6.57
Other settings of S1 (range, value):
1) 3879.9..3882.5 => 5.34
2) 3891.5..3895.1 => 5.72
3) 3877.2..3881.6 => 5.81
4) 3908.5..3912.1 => 6.02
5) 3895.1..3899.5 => 5.86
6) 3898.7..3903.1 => 5.62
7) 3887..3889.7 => 6.03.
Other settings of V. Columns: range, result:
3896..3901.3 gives 6.285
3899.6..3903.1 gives 5.968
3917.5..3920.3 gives 5.916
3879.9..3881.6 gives 5.582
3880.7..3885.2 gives 5.906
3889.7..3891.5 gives 5.681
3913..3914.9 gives 6.914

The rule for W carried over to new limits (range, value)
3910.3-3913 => 6.84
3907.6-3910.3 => 5.674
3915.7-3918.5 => 6.324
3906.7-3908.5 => 5.513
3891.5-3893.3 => 5.949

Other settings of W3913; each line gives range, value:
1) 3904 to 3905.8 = 6.228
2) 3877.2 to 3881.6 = 5.236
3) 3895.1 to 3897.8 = 5.622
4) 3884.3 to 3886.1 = 5.906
